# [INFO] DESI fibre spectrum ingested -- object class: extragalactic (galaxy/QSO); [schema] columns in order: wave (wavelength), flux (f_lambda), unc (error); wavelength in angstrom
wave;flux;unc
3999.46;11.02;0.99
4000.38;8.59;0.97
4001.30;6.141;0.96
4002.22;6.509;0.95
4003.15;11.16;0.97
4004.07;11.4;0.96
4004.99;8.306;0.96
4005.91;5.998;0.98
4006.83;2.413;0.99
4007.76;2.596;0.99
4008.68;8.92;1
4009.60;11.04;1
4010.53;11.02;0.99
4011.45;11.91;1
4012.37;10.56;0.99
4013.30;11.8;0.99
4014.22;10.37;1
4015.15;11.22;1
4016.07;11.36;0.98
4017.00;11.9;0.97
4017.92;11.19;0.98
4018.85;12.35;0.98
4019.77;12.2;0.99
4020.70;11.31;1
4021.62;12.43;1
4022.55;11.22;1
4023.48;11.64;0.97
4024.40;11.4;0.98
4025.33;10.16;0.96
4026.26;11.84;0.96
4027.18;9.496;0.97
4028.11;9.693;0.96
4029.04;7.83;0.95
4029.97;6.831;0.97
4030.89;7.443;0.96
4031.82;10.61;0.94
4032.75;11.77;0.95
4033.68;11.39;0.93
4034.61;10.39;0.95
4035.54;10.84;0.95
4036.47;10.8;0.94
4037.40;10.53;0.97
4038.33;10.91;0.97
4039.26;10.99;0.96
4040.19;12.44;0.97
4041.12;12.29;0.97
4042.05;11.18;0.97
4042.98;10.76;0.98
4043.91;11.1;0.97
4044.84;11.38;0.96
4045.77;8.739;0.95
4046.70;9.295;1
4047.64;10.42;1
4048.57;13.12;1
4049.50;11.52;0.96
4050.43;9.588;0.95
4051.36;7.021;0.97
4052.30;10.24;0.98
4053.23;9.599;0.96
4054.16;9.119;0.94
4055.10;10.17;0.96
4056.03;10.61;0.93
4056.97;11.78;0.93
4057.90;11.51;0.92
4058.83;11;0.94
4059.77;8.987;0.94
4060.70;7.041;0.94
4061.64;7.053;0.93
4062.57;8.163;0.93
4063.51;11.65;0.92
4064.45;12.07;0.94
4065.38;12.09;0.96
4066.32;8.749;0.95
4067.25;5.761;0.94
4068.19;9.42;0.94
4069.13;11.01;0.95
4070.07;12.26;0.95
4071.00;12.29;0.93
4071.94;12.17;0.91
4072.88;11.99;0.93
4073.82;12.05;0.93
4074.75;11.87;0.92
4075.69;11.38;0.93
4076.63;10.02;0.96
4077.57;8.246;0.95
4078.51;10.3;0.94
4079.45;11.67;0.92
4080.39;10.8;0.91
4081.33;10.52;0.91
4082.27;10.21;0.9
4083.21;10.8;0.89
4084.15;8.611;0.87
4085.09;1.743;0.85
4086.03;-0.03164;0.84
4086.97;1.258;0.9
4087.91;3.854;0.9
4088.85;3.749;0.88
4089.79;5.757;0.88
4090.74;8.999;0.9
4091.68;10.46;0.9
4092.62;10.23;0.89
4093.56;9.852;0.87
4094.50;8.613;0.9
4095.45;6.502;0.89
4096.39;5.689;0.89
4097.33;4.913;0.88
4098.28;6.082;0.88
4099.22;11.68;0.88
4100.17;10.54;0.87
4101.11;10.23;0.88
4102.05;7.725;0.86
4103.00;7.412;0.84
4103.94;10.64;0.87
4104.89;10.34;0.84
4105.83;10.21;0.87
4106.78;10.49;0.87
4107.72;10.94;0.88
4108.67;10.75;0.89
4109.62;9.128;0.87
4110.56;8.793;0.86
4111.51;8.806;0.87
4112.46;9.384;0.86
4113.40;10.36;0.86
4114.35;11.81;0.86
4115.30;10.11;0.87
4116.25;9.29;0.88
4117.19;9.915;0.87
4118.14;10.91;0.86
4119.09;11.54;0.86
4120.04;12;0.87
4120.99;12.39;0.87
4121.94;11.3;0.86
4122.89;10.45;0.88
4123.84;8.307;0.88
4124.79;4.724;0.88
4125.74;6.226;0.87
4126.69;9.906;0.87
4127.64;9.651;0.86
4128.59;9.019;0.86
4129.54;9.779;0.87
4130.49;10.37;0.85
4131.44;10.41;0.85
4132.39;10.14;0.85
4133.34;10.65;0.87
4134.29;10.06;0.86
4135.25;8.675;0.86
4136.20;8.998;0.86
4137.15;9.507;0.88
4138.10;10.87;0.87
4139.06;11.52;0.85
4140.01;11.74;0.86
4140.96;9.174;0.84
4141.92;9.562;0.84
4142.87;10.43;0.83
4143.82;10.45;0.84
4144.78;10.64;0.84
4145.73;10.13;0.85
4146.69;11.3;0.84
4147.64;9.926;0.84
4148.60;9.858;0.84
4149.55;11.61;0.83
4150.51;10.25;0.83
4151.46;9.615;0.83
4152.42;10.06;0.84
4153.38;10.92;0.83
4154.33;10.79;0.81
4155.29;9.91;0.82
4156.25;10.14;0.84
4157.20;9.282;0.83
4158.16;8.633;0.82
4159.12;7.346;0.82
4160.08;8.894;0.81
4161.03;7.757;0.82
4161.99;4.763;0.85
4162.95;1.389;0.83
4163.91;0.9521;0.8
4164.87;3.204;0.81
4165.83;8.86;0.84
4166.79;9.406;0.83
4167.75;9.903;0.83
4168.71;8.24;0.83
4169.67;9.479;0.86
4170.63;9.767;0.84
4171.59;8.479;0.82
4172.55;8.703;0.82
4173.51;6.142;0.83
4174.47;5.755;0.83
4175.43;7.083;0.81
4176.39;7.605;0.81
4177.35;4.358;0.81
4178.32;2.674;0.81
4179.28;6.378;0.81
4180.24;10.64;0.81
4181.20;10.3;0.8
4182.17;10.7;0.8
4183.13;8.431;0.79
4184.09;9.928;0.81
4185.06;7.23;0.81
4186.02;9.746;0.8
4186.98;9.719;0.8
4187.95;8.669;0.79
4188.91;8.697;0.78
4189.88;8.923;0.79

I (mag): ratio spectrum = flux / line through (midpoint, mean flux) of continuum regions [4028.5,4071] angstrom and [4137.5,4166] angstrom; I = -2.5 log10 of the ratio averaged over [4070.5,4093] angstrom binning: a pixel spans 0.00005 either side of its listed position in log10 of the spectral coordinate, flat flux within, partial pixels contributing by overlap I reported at 0.132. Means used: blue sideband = 10.2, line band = 8.7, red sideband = 9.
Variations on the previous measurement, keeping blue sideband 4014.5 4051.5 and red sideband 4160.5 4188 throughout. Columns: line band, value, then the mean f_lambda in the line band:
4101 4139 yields -0.13 mag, 9.82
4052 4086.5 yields 0.01 mag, 9.81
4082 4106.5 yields 0.22 mag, 7.55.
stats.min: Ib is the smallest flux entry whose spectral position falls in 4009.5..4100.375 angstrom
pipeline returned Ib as -0.03164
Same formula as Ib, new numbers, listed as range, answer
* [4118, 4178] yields 0.9521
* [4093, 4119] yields 4.913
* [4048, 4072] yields 5.761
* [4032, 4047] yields 8.739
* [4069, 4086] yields 1.743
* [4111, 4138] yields 4.724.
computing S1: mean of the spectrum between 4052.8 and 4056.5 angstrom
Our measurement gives 9.87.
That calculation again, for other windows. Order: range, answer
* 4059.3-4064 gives 8.58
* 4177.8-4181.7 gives 7.47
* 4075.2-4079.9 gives 10.3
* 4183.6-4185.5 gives 8.59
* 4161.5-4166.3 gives 3.83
